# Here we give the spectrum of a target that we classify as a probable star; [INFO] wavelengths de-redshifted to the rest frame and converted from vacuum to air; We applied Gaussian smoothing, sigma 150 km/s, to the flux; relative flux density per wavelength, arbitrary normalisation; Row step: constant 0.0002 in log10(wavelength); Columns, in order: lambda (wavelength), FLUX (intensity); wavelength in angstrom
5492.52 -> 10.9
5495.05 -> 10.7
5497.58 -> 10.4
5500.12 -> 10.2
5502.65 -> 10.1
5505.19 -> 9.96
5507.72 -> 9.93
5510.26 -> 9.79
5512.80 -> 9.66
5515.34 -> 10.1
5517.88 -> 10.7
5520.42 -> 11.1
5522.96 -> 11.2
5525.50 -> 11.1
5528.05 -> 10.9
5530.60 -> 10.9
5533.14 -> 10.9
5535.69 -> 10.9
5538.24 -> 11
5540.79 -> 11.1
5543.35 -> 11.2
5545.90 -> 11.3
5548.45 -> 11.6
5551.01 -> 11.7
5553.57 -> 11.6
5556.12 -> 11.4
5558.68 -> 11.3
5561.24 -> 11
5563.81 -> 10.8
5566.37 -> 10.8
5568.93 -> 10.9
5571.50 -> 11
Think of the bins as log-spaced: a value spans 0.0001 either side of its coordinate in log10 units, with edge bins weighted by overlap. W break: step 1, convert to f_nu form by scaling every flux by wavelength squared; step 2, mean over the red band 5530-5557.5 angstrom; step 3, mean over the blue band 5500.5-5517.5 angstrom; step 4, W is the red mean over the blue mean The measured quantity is 1.1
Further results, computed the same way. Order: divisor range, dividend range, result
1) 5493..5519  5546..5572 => 1.12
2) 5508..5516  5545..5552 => 1.19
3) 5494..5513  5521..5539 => 1.10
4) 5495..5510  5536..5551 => 1.13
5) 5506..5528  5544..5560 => 1.11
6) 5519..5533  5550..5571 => 1.03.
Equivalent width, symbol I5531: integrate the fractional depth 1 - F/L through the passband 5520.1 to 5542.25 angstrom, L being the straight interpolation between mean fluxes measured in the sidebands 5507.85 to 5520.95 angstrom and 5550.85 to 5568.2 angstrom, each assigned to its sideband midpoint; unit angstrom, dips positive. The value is -0.9 angstrom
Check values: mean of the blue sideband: 10.2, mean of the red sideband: 11.2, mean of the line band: 11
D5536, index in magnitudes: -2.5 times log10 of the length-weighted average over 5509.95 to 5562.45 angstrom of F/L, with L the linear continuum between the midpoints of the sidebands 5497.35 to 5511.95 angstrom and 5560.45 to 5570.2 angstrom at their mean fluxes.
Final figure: -0.054 mag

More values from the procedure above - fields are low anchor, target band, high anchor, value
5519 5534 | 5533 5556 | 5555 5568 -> -0.02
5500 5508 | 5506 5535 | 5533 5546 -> -0.01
